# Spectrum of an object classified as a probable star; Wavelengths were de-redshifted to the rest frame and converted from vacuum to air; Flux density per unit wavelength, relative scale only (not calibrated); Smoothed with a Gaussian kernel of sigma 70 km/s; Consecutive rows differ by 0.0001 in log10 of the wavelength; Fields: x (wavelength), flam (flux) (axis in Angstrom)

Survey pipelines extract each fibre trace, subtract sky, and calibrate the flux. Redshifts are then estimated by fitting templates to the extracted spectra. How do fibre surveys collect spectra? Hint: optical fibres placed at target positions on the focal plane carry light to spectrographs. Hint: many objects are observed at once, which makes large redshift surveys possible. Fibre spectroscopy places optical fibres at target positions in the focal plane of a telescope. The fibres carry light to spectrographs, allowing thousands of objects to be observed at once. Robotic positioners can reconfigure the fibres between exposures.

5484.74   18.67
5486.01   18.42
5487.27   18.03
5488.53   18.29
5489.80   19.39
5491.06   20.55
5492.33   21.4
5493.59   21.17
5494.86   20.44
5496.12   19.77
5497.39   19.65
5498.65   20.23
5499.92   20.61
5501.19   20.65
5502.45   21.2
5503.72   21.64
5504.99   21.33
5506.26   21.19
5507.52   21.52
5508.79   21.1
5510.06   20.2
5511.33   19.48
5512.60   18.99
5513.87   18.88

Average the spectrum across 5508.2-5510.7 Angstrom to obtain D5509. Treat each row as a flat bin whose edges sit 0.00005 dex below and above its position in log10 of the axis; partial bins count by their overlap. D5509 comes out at 20.6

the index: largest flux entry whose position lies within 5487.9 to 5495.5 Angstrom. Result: 21.4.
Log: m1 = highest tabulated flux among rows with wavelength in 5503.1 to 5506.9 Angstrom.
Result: 21.64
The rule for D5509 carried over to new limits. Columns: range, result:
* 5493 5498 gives 20.2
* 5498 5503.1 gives 20.7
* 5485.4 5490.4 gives 18.5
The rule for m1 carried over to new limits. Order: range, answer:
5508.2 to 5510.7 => 21.1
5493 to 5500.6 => 21.17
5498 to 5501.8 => 20.65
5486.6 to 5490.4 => 19.39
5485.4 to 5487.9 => 18.42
